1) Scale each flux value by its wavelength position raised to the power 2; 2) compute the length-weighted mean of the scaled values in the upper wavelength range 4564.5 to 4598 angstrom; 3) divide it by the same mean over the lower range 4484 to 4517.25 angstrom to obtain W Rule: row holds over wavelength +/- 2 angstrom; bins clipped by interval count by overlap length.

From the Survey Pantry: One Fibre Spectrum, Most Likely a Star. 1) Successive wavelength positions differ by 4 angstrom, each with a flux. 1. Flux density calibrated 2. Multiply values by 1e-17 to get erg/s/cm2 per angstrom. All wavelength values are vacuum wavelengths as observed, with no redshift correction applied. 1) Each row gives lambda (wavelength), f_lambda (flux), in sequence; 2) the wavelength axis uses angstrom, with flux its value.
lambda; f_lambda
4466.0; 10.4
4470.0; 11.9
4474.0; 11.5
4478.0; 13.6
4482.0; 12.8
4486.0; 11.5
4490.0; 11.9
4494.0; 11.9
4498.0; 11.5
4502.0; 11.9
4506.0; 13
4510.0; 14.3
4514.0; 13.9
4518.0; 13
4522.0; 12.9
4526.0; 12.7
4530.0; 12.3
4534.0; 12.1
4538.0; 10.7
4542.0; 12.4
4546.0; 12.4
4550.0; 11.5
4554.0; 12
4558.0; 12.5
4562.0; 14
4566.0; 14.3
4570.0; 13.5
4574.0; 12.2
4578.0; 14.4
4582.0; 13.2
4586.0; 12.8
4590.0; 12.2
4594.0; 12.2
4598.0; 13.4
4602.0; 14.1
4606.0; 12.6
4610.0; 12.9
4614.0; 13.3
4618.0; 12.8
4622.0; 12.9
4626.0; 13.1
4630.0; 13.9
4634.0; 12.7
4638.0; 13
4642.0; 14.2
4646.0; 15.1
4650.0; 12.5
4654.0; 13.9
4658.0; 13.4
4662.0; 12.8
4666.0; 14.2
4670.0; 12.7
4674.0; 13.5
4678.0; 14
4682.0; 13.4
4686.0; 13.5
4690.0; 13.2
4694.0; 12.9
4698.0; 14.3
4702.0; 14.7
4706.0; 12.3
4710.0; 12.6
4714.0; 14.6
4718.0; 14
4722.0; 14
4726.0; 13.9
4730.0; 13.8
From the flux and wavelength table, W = 1.08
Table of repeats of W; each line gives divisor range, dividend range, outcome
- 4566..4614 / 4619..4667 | 1.05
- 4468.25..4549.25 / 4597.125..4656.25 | 1.13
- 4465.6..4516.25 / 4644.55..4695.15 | 1.18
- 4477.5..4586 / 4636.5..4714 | 1.13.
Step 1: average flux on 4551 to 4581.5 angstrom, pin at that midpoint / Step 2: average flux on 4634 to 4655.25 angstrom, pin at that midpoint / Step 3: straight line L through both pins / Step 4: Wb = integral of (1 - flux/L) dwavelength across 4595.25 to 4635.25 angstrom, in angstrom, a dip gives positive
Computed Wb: 0.9 angstrom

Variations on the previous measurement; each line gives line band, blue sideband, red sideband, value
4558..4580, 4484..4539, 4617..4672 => -1.3 angstrom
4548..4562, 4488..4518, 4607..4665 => 0.7 angstrom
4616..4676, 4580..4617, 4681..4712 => -1.0 angstrom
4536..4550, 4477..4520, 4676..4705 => 1.2 angstrom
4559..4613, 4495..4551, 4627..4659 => -0.6 angstrom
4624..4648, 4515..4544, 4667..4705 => -0.9 angstrom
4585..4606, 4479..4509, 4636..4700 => 0.1 angstrom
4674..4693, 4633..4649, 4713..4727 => 0.6 angstrom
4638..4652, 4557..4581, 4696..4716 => -0.2 angstrom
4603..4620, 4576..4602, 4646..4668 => 0.4 angstrom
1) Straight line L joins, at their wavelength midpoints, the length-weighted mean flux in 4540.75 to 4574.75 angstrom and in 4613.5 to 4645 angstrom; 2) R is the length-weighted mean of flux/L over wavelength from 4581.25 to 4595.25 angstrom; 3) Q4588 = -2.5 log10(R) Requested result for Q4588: 0.04 mag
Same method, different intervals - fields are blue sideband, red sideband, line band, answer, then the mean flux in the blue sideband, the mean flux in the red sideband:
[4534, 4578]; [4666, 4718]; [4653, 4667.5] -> -0.02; 12.6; 13.5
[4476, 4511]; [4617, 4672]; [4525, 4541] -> 0.07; 12.4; 13.4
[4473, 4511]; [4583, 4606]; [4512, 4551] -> 0.01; 12.4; 12.9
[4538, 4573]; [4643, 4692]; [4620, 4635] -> 0.00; 12.7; 13.5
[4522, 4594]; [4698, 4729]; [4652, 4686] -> 0.00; 12.7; 13.8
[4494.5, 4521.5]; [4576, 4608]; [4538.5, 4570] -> 0.03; 12.9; 13.1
